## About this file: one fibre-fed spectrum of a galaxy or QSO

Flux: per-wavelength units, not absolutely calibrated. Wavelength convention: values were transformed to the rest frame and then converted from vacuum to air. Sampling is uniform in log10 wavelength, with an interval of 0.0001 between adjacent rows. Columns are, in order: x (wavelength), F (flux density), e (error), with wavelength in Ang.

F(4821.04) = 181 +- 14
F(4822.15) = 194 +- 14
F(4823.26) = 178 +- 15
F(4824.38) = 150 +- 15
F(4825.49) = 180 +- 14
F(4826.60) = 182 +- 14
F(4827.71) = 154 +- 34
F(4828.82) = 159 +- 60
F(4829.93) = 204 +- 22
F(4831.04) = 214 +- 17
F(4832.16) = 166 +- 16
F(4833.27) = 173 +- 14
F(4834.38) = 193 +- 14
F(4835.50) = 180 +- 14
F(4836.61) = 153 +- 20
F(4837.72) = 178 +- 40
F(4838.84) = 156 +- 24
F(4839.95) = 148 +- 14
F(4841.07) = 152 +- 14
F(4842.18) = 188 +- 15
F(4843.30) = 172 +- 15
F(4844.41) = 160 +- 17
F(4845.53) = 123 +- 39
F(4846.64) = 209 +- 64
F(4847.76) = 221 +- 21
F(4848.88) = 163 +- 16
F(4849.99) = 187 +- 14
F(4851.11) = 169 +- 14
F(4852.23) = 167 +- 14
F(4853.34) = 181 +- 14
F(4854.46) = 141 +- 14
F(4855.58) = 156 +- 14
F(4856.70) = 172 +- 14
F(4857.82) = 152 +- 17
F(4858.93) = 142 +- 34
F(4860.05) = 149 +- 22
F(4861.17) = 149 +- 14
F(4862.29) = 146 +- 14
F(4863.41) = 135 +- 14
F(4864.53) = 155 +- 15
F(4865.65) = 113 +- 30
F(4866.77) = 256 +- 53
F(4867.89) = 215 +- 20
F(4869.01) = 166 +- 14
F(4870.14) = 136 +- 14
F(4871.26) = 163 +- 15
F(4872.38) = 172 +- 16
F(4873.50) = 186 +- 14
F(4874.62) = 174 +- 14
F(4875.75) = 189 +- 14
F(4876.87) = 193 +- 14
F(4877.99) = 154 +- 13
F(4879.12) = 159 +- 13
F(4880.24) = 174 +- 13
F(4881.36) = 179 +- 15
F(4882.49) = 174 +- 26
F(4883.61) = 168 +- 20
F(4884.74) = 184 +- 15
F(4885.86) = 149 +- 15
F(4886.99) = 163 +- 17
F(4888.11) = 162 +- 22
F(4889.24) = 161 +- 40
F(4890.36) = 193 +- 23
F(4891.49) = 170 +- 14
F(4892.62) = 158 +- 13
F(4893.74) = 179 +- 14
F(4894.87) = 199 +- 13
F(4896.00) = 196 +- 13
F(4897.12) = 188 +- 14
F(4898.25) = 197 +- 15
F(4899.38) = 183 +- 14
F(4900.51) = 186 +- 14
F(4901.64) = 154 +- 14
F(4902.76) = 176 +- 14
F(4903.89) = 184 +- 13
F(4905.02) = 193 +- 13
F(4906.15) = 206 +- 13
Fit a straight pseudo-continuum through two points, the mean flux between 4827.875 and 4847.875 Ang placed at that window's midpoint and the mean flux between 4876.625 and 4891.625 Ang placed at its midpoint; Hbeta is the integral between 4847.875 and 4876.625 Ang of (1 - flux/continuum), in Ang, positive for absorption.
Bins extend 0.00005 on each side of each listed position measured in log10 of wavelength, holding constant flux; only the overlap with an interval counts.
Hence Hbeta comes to 0.84 Ang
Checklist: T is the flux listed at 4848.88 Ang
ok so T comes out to 163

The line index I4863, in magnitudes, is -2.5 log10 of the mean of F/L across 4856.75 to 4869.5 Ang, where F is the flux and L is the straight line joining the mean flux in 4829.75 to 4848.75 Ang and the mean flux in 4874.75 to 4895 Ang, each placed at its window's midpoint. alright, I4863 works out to 0.07 mag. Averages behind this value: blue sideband 175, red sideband 172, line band 162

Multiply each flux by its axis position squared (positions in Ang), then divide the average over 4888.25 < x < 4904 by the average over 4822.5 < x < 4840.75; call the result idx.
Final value 1.07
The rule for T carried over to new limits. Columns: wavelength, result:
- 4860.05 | 149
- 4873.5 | 186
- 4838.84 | 156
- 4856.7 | 172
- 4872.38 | 172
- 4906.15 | 206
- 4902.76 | 176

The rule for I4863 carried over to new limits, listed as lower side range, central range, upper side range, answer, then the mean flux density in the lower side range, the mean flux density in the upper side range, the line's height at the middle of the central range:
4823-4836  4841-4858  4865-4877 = 0.05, 178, 178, 178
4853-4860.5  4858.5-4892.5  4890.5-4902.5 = 0.00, 156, 181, 168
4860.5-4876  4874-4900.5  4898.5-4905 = -0.01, 168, 179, 174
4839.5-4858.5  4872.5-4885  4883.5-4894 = -0.04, 168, 168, 168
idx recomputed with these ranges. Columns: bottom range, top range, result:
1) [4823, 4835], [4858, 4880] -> 0.95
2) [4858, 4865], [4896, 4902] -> 1.28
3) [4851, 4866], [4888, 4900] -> 1.21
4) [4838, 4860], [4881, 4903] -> 1.08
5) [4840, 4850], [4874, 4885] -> 1.02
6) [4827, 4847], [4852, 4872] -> 0.95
